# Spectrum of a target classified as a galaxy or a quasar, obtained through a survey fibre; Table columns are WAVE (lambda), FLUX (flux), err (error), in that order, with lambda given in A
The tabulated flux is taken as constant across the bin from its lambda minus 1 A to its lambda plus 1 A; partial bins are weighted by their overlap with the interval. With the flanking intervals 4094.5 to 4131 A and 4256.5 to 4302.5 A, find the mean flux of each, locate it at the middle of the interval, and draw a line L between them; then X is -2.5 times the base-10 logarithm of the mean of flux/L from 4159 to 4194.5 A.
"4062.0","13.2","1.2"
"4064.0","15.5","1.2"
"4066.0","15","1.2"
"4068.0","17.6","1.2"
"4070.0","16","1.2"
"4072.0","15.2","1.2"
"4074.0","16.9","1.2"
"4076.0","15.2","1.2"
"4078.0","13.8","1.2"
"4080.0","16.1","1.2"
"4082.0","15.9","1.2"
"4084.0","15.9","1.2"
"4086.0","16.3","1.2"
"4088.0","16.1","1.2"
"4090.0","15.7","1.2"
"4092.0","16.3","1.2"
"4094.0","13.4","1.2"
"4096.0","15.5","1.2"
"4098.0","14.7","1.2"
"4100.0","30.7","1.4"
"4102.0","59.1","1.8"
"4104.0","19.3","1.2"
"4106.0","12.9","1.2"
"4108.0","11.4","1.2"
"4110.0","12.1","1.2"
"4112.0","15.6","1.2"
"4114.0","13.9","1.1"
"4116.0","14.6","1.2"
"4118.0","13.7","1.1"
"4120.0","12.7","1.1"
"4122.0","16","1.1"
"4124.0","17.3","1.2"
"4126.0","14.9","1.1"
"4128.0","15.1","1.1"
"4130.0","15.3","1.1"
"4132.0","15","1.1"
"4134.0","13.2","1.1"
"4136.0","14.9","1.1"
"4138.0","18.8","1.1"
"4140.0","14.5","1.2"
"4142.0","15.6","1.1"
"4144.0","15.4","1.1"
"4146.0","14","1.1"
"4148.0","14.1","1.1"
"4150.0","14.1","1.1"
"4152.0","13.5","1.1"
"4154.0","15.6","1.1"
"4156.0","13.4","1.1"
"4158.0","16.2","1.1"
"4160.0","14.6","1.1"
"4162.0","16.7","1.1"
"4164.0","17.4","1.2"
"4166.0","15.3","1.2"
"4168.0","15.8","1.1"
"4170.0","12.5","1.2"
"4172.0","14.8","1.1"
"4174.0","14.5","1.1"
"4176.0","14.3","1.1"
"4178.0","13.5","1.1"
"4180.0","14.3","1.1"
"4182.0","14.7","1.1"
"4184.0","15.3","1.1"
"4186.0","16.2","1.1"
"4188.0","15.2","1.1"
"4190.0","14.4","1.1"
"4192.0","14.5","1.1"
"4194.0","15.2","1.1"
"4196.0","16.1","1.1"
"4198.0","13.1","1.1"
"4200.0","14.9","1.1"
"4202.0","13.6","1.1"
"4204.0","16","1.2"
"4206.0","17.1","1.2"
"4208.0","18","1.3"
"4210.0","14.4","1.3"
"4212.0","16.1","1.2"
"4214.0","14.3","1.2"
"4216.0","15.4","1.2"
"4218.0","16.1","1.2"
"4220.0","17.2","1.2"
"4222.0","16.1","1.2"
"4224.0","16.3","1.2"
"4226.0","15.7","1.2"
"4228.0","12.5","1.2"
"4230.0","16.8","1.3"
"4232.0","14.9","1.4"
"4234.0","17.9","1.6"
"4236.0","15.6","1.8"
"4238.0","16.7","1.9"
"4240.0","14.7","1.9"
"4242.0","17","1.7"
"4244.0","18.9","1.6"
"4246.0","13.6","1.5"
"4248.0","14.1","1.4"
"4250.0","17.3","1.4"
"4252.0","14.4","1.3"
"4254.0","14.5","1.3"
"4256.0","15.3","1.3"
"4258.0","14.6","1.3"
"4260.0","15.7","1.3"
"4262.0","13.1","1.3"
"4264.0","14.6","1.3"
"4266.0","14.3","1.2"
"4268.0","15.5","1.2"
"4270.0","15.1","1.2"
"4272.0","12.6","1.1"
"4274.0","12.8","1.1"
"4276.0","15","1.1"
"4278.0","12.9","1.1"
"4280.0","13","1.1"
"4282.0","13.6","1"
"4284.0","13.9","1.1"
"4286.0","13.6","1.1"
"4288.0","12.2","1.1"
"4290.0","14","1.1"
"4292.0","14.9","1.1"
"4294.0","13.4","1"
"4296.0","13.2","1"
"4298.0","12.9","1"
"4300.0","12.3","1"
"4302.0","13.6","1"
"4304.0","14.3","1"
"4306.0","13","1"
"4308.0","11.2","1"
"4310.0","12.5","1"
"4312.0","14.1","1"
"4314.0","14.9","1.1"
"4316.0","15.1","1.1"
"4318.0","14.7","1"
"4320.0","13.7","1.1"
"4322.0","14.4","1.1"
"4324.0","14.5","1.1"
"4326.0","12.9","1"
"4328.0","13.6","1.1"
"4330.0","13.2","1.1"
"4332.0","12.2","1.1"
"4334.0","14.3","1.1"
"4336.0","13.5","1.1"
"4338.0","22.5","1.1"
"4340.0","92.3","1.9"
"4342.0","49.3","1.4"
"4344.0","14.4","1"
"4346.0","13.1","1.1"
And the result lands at 0.099 mag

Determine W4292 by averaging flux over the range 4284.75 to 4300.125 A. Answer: 13.4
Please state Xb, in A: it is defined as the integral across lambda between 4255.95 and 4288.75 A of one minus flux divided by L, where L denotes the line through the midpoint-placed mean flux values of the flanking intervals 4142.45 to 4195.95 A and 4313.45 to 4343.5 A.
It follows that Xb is 9.3 A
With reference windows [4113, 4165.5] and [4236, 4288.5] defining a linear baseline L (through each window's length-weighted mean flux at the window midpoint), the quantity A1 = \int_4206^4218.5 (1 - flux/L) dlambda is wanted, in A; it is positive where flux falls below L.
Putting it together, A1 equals -0.9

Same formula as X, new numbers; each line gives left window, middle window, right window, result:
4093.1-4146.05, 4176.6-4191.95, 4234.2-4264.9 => 0.10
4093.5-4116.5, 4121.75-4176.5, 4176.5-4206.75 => 0.14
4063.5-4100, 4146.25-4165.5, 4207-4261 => 0.06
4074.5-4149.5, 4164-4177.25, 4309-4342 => 0.19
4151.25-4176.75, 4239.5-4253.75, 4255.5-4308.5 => -0.11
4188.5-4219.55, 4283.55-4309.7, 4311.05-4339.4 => 0.18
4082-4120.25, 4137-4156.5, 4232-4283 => 0.14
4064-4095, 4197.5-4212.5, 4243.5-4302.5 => -0.06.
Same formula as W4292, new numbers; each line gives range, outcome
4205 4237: 15.9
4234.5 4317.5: 14.3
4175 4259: 15.4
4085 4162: 16.5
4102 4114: 18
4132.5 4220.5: 15.1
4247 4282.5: 14.4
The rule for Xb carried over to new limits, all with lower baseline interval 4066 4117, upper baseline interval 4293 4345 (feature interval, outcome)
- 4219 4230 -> 1.42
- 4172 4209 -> 5.88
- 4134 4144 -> 1.18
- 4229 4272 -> 6.40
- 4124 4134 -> 1.45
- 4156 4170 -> 1.75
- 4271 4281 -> 2.70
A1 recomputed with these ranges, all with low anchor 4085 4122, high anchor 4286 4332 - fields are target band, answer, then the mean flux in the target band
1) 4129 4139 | 1.1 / 15.4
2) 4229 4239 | -0.8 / 16.4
